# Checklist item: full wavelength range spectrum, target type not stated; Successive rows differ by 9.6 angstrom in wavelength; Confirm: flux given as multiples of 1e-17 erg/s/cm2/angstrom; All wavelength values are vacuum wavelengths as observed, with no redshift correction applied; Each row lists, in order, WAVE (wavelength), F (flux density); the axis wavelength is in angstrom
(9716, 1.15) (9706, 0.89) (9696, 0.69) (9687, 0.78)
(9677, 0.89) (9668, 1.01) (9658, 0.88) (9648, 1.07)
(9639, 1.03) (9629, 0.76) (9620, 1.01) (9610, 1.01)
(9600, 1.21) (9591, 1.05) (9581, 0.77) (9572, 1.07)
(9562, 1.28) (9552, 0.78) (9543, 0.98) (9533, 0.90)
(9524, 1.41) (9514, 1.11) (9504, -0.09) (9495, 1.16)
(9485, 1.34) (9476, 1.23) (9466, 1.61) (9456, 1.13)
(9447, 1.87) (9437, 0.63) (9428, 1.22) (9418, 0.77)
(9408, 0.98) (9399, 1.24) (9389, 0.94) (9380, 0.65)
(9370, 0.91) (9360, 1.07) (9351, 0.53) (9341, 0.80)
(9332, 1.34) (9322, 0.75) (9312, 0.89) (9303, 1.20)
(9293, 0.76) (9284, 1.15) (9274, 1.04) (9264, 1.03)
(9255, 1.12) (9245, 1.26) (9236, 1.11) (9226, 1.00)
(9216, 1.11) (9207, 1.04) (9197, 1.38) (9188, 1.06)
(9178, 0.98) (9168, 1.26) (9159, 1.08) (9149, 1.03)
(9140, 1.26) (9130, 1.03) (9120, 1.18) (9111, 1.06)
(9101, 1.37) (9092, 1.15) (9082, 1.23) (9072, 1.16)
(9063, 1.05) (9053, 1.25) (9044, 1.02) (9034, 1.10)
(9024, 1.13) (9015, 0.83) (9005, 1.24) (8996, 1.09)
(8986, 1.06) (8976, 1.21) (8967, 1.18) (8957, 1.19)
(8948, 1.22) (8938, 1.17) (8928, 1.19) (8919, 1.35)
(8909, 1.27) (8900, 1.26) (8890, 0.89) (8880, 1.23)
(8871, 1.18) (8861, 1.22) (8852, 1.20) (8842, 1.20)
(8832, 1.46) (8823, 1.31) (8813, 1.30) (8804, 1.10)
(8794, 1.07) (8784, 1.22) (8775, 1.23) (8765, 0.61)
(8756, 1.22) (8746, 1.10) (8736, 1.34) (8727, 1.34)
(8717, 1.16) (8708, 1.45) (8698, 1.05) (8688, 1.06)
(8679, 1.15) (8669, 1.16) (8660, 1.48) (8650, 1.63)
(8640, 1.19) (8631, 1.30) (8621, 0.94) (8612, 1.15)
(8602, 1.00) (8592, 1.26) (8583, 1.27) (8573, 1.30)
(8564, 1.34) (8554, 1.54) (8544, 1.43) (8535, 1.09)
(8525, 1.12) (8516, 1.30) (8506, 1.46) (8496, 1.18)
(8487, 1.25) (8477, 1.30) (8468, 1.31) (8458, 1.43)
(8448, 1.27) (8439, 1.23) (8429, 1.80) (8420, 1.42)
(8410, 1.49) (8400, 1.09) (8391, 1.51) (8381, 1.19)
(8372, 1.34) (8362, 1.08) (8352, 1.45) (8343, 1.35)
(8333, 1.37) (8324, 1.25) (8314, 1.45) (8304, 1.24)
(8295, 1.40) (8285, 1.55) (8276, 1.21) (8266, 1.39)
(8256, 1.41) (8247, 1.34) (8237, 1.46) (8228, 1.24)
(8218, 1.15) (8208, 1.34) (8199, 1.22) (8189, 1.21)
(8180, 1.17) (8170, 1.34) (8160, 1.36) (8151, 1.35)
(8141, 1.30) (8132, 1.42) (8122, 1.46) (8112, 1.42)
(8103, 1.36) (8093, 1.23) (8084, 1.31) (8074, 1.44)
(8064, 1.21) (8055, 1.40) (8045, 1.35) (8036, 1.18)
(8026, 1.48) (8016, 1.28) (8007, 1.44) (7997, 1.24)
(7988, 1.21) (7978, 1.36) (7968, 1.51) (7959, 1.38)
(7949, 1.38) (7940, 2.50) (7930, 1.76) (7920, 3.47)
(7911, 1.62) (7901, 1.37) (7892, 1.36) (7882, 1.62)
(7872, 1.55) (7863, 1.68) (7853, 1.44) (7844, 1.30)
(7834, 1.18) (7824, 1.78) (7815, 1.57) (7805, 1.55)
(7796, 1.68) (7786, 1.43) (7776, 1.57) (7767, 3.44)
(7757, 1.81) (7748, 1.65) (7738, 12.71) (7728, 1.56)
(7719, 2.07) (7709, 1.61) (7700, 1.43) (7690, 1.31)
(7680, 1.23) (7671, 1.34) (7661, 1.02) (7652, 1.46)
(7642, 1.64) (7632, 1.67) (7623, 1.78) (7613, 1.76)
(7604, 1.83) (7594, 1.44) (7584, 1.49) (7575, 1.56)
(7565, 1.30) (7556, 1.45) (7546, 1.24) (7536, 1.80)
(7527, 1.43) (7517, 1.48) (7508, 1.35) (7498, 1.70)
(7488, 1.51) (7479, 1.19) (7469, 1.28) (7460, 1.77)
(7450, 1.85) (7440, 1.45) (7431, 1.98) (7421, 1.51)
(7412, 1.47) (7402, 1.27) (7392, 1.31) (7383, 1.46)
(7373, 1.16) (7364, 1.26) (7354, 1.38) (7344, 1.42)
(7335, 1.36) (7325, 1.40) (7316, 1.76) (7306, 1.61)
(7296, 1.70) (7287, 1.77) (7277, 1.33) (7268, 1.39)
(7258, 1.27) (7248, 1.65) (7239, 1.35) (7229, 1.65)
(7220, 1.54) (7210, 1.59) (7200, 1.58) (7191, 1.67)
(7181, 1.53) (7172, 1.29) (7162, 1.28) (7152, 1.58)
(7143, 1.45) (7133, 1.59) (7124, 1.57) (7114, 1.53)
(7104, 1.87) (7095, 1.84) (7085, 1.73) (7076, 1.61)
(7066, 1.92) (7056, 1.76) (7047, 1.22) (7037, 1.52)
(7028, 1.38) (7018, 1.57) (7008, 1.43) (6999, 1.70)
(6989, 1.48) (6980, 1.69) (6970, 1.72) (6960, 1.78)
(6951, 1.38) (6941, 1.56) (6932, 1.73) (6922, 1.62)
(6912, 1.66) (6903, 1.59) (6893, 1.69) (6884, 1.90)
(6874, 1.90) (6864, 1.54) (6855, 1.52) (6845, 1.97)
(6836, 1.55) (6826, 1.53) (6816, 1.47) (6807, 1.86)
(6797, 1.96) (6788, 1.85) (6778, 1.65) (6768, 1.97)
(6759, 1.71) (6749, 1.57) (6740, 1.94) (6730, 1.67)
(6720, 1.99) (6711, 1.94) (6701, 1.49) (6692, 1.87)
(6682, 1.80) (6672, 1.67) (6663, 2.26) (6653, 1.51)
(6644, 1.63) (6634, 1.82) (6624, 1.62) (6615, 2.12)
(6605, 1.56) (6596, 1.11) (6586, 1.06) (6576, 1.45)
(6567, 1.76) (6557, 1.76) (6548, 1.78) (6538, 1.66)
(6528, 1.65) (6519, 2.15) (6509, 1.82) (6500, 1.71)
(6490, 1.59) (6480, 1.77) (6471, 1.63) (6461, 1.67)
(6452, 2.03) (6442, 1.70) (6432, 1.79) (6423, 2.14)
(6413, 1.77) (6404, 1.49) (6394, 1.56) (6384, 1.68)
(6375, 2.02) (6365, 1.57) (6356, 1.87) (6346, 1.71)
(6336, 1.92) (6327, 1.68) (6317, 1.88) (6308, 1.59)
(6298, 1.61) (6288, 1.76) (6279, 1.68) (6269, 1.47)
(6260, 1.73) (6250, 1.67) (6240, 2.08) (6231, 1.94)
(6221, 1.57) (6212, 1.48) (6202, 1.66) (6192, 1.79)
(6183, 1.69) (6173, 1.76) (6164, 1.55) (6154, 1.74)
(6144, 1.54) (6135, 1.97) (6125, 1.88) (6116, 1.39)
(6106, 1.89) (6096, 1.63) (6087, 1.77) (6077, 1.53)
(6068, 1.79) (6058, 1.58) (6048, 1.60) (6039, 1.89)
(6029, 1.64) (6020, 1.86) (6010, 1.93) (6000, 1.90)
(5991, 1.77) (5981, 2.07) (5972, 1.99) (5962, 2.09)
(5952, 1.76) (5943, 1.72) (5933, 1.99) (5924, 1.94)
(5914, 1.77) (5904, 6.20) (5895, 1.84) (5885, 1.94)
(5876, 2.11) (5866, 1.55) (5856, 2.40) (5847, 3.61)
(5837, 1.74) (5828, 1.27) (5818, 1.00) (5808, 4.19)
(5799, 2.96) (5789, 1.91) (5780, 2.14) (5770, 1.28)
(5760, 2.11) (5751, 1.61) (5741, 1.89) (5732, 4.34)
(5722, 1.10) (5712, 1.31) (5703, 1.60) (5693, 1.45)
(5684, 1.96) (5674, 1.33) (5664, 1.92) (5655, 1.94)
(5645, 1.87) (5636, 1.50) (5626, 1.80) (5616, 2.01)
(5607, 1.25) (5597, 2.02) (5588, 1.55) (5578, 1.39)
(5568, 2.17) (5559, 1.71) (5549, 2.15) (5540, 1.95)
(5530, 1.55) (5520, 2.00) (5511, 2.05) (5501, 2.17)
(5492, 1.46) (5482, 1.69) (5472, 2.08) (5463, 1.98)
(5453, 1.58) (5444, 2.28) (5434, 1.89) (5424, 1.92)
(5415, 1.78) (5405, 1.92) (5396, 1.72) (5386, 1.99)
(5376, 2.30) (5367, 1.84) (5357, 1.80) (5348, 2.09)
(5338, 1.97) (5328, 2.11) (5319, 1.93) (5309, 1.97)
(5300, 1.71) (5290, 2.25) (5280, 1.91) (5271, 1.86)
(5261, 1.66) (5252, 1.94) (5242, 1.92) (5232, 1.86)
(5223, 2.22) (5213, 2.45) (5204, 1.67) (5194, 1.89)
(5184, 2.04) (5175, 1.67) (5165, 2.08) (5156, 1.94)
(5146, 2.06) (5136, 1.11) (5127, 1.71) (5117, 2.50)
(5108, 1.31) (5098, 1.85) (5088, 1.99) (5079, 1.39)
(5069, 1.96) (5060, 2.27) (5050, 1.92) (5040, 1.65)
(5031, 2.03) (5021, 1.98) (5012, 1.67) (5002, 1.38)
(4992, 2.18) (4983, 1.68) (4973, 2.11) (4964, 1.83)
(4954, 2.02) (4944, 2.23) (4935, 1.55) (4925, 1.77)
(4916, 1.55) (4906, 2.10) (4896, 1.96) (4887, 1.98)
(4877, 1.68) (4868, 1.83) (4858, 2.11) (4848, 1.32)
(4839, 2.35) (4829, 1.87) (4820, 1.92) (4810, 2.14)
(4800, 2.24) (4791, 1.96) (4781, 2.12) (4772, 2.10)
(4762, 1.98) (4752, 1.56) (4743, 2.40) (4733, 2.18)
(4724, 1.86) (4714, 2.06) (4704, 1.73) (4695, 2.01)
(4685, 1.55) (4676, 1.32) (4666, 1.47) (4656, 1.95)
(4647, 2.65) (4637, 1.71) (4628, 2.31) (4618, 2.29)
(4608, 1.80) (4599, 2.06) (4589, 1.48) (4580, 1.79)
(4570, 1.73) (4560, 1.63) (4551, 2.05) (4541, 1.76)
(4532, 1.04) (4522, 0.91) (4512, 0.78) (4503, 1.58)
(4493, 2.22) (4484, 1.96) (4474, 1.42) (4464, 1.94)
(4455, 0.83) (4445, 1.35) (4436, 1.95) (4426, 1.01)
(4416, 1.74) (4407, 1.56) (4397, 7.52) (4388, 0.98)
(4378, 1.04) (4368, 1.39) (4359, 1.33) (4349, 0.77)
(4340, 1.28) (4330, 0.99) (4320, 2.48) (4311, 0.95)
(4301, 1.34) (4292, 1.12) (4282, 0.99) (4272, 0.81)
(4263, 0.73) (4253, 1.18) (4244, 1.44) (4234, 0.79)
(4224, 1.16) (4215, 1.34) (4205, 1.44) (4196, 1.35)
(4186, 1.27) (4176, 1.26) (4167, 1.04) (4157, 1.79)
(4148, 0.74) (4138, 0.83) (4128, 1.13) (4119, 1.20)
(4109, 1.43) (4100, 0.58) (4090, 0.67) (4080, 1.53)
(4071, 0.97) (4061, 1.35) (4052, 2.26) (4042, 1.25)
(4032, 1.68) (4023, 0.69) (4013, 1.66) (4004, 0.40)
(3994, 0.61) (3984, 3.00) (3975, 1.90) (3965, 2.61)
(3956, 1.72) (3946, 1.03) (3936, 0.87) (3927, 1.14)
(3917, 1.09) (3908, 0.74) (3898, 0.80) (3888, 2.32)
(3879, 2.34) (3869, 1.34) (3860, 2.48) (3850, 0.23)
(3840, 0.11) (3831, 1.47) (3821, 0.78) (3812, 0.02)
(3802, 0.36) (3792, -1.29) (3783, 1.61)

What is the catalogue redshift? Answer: 0.179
